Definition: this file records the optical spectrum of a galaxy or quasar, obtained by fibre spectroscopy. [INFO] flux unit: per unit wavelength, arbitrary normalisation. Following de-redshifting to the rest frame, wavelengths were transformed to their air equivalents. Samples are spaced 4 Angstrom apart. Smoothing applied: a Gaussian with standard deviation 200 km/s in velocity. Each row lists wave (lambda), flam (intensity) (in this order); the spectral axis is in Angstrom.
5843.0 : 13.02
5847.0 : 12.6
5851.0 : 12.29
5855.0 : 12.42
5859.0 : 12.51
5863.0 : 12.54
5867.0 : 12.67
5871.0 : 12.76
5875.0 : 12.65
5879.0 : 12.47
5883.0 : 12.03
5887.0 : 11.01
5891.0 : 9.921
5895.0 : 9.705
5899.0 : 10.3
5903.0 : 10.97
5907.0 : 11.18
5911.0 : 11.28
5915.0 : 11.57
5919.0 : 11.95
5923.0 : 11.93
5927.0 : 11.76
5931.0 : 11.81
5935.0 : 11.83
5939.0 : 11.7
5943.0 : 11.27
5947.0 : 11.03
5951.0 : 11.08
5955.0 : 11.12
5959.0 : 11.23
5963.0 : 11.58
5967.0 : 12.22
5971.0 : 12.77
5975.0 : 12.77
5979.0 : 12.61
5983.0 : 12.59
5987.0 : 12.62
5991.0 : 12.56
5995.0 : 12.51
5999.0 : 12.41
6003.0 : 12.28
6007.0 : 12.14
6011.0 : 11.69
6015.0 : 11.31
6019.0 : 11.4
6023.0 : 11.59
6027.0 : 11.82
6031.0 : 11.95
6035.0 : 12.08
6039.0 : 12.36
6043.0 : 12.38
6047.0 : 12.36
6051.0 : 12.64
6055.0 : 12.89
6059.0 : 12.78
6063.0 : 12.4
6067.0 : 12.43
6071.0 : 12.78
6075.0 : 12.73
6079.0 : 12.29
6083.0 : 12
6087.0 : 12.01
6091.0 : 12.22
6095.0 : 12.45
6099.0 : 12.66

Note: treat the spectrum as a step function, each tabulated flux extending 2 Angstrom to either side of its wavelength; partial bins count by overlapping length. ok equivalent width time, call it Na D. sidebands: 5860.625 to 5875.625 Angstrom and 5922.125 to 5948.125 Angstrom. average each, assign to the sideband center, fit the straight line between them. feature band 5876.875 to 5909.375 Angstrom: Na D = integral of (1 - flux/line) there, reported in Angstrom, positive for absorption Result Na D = 3.48 Angstrom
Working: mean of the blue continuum 12.7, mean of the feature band 11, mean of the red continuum 11.6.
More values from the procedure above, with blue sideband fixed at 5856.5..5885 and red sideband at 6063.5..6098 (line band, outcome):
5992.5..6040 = 1.8 Angstrom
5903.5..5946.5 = 3.1 Angstrom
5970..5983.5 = -0.3 Angstrom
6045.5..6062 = -0.4 Angstrom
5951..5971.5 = 1.3 Angstrom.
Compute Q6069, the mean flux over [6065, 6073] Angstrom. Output 12.6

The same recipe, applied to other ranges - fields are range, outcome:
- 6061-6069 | 12.4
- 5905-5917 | 11.3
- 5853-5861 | 12.5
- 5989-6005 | 12.4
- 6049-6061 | 12.8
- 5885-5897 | 10.2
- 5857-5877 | 12.6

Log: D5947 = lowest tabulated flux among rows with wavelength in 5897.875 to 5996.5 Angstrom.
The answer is 10.3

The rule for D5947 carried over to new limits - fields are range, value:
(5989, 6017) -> 11.31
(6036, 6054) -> 12.36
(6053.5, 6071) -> 12.4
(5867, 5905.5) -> 9.705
